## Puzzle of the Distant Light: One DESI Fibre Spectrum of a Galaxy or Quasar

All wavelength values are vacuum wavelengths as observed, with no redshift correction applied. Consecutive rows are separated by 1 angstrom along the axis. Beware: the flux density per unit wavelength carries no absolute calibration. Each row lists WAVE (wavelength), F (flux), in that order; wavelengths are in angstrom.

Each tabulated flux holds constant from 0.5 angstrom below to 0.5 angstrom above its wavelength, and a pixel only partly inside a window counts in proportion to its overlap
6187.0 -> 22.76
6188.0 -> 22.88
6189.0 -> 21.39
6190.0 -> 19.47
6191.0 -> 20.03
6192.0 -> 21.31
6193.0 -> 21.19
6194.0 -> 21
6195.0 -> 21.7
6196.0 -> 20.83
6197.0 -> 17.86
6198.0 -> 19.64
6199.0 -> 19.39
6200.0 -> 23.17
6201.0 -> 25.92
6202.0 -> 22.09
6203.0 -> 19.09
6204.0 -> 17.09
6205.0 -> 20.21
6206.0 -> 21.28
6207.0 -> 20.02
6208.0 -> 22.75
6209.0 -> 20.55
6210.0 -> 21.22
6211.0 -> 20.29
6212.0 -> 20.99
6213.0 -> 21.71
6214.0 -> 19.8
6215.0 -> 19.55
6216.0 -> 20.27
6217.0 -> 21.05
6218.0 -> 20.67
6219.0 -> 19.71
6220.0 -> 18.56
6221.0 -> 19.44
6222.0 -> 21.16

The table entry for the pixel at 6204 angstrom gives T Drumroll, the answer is 17.09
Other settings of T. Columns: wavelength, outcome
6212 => 20.99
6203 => 19.09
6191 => 20.03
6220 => 18.56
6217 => 21.05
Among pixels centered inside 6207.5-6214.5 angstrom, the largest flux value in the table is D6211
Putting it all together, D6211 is 22.75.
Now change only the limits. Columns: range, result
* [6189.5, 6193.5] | 21.31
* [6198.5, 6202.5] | 25.92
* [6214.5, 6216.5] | 20.27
